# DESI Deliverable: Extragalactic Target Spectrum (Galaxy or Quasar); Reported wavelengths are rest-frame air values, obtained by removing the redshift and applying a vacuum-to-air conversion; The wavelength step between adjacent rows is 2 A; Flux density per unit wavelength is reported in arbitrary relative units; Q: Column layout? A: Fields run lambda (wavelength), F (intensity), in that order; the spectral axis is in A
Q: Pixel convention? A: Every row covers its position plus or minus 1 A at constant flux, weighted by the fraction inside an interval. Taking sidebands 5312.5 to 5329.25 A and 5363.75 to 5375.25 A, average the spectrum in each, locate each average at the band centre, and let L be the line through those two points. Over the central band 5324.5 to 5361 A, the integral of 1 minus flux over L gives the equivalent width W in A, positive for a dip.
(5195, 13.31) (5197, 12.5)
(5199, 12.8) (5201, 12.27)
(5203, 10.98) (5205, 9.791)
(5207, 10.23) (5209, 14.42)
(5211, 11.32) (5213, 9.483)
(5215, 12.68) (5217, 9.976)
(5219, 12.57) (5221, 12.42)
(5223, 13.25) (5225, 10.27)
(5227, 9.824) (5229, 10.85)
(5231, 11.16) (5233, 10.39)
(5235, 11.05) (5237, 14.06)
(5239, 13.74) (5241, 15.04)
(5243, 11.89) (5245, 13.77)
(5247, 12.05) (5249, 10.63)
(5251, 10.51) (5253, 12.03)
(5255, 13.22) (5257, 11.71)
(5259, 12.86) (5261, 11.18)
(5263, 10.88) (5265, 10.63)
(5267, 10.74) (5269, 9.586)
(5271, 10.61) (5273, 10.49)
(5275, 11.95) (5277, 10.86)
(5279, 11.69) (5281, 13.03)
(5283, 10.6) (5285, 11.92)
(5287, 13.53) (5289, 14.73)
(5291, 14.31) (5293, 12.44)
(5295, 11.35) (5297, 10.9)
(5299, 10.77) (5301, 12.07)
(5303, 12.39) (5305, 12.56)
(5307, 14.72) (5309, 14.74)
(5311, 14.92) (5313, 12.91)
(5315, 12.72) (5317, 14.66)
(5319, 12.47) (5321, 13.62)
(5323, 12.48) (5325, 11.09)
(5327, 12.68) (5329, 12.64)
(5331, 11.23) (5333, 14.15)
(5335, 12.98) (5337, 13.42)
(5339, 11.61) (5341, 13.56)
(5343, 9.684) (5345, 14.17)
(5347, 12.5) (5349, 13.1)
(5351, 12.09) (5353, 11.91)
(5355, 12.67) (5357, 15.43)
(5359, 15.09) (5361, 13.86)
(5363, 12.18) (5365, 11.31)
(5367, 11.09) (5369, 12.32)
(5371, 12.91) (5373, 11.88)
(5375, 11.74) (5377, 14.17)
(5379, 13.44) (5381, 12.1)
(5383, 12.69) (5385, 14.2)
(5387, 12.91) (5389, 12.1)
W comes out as -1.3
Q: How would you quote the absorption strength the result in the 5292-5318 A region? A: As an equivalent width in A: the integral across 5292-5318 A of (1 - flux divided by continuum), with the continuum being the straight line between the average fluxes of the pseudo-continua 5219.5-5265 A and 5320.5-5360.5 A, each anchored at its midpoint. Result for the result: -0.8 A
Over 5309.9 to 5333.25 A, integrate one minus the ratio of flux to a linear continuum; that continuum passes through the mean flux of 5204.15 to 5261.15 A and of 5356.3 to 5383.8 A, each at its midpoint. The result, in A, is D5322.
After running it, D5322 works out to -0.8 A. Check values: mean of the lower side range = 11.8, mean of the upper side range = 12.8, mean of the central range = 12.9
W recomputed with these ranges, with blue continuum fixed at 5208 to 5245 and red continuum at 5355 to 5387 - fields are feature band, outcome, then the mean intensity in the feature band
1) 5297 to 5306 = 0.5 A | 11.8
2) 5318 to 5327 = 0.1 A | 12.4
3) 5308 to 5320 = -1.1 A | 13.7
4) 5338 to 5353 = 0.5 A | 12.4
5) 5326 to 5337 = -0.1 A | 12.8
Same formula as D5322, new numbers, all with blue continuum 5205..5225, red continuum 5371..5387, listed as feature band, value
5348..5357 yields -0.06 A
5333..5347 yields -0.10 A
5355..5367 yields -0.51 A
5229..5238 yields 0.16 A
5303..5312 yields -1.23 A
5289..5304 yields 0.06 A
